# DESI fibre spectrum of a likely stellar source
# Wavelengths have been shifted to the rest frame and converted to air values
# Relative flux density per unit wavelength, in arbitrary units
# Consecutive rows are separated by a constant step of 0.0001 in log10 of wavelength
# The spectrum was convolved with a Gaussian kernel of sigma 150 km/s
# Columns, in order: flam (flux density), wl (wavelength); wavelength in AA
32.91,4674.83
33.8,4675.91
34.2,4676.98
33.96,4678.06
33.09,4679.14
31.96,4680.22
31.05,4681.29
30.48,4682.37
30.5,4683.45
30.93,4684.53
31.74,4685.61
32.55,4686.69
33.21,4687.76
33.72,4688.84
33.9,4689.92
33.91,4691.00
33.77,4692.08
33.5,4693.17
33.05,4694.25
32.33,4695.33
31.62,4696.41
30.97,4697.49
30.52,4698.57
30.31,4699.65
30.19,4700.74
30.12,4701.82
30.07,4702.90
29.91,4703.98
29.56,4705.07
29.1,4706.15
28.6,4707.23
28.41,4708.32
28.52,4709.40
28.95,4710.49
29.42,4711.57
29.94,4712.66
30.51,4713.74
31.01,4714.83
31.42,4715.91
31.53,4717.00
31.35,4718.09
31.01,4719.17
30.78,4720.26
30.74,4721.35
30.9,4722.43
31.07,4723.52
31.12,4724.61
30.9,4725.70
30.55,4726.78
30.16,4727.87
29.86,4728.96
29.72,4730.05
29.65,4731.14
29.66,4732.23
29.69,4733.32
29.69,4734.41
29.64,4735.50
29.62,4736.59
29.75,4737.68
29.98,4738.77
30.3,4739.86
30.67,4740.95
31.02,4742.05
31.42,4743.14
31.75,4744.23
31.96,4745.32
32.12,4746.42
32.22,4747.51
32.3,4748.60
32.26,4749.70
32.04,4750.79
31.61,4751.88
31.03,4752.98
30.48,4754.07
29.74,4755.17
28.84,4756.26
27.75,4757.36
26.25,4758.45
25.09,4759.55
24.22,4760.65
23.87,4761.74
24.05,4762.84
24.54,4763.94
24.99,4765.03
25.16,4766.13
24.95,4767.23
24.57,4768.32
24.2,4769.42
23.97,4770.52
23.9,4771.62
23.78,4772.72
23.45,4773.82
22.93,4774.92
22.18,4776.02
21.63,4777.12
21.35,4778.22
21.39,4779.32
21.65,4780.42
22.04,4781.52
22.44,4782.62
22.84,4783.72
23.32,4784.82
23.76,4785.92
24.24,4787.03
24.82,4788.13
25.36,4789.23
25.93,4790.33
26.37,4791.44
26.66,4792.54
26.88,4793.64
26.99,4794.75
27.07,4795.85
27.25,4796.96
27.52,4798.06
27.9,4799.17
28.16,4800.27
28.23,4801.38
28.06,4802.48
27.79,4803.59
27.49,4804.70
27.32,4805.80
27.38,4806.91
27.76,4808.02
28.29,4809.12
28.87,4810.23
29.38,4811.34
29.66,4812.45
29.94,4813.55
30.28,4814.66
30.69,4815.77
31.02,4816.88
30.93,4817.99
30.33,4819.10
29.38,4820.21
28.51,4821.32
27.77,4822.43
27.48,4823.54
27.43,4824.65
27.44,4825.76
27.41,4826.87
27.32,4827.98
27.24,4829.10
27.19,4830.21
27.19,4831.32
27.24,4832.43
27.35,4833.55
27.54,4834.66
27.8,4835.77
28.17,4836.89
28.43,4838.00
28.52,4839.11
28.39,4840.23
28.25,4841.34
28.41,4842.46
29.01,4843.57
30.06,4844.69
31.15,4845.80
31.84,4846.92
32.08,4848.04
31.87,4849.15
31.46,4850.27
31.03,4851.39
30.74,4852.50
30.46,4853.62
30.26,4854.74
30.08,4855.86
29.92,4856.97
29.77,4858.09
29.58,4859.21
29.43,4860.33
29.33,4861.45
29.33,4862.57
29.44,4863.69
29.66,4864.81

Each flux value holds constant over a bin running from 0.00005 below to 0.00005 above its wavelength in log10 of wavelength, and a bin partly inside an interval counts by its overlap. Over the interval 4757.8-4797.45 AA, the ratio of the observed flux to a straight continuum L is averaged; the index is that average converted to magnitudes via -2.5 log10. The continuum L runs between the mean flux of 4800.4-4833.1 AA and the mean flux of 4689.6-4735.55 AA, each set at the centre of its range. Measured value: 0.20 mag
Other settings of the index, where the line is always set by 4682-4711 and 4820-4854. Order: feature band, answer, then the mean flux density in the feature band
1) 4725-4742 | 0.02 mag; 30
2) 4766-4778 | 0.26 mag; 23.6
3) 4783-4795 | 0.18 mag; 25.1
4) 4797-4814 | 0.04 mag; 28.2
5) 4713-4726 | -0.01 mag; 31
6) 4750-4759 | 0.01 mag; 29.8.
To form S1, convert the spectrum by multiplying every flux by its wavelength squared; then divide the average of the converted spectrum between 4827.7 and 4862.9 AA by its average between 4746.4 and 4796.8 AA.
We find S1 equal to 1.17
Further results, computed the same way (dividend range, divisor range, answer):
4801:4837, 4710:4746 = 0.97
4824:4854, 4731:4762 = 1.01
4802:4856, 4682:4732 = 0.99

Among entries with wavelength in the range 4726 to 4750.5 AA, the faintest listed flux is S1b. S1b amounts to 29.62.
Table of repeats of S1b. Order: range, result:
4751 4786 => 21.35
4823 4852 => 27.19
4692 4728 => 28.41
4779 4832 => 21.39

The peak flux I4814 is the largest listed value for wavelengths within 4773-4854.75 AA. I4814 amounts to 32.08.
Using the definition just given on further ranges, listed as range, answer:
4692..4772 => 33.77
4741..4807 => 32.3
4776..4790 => 25.36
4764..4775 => 25.16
